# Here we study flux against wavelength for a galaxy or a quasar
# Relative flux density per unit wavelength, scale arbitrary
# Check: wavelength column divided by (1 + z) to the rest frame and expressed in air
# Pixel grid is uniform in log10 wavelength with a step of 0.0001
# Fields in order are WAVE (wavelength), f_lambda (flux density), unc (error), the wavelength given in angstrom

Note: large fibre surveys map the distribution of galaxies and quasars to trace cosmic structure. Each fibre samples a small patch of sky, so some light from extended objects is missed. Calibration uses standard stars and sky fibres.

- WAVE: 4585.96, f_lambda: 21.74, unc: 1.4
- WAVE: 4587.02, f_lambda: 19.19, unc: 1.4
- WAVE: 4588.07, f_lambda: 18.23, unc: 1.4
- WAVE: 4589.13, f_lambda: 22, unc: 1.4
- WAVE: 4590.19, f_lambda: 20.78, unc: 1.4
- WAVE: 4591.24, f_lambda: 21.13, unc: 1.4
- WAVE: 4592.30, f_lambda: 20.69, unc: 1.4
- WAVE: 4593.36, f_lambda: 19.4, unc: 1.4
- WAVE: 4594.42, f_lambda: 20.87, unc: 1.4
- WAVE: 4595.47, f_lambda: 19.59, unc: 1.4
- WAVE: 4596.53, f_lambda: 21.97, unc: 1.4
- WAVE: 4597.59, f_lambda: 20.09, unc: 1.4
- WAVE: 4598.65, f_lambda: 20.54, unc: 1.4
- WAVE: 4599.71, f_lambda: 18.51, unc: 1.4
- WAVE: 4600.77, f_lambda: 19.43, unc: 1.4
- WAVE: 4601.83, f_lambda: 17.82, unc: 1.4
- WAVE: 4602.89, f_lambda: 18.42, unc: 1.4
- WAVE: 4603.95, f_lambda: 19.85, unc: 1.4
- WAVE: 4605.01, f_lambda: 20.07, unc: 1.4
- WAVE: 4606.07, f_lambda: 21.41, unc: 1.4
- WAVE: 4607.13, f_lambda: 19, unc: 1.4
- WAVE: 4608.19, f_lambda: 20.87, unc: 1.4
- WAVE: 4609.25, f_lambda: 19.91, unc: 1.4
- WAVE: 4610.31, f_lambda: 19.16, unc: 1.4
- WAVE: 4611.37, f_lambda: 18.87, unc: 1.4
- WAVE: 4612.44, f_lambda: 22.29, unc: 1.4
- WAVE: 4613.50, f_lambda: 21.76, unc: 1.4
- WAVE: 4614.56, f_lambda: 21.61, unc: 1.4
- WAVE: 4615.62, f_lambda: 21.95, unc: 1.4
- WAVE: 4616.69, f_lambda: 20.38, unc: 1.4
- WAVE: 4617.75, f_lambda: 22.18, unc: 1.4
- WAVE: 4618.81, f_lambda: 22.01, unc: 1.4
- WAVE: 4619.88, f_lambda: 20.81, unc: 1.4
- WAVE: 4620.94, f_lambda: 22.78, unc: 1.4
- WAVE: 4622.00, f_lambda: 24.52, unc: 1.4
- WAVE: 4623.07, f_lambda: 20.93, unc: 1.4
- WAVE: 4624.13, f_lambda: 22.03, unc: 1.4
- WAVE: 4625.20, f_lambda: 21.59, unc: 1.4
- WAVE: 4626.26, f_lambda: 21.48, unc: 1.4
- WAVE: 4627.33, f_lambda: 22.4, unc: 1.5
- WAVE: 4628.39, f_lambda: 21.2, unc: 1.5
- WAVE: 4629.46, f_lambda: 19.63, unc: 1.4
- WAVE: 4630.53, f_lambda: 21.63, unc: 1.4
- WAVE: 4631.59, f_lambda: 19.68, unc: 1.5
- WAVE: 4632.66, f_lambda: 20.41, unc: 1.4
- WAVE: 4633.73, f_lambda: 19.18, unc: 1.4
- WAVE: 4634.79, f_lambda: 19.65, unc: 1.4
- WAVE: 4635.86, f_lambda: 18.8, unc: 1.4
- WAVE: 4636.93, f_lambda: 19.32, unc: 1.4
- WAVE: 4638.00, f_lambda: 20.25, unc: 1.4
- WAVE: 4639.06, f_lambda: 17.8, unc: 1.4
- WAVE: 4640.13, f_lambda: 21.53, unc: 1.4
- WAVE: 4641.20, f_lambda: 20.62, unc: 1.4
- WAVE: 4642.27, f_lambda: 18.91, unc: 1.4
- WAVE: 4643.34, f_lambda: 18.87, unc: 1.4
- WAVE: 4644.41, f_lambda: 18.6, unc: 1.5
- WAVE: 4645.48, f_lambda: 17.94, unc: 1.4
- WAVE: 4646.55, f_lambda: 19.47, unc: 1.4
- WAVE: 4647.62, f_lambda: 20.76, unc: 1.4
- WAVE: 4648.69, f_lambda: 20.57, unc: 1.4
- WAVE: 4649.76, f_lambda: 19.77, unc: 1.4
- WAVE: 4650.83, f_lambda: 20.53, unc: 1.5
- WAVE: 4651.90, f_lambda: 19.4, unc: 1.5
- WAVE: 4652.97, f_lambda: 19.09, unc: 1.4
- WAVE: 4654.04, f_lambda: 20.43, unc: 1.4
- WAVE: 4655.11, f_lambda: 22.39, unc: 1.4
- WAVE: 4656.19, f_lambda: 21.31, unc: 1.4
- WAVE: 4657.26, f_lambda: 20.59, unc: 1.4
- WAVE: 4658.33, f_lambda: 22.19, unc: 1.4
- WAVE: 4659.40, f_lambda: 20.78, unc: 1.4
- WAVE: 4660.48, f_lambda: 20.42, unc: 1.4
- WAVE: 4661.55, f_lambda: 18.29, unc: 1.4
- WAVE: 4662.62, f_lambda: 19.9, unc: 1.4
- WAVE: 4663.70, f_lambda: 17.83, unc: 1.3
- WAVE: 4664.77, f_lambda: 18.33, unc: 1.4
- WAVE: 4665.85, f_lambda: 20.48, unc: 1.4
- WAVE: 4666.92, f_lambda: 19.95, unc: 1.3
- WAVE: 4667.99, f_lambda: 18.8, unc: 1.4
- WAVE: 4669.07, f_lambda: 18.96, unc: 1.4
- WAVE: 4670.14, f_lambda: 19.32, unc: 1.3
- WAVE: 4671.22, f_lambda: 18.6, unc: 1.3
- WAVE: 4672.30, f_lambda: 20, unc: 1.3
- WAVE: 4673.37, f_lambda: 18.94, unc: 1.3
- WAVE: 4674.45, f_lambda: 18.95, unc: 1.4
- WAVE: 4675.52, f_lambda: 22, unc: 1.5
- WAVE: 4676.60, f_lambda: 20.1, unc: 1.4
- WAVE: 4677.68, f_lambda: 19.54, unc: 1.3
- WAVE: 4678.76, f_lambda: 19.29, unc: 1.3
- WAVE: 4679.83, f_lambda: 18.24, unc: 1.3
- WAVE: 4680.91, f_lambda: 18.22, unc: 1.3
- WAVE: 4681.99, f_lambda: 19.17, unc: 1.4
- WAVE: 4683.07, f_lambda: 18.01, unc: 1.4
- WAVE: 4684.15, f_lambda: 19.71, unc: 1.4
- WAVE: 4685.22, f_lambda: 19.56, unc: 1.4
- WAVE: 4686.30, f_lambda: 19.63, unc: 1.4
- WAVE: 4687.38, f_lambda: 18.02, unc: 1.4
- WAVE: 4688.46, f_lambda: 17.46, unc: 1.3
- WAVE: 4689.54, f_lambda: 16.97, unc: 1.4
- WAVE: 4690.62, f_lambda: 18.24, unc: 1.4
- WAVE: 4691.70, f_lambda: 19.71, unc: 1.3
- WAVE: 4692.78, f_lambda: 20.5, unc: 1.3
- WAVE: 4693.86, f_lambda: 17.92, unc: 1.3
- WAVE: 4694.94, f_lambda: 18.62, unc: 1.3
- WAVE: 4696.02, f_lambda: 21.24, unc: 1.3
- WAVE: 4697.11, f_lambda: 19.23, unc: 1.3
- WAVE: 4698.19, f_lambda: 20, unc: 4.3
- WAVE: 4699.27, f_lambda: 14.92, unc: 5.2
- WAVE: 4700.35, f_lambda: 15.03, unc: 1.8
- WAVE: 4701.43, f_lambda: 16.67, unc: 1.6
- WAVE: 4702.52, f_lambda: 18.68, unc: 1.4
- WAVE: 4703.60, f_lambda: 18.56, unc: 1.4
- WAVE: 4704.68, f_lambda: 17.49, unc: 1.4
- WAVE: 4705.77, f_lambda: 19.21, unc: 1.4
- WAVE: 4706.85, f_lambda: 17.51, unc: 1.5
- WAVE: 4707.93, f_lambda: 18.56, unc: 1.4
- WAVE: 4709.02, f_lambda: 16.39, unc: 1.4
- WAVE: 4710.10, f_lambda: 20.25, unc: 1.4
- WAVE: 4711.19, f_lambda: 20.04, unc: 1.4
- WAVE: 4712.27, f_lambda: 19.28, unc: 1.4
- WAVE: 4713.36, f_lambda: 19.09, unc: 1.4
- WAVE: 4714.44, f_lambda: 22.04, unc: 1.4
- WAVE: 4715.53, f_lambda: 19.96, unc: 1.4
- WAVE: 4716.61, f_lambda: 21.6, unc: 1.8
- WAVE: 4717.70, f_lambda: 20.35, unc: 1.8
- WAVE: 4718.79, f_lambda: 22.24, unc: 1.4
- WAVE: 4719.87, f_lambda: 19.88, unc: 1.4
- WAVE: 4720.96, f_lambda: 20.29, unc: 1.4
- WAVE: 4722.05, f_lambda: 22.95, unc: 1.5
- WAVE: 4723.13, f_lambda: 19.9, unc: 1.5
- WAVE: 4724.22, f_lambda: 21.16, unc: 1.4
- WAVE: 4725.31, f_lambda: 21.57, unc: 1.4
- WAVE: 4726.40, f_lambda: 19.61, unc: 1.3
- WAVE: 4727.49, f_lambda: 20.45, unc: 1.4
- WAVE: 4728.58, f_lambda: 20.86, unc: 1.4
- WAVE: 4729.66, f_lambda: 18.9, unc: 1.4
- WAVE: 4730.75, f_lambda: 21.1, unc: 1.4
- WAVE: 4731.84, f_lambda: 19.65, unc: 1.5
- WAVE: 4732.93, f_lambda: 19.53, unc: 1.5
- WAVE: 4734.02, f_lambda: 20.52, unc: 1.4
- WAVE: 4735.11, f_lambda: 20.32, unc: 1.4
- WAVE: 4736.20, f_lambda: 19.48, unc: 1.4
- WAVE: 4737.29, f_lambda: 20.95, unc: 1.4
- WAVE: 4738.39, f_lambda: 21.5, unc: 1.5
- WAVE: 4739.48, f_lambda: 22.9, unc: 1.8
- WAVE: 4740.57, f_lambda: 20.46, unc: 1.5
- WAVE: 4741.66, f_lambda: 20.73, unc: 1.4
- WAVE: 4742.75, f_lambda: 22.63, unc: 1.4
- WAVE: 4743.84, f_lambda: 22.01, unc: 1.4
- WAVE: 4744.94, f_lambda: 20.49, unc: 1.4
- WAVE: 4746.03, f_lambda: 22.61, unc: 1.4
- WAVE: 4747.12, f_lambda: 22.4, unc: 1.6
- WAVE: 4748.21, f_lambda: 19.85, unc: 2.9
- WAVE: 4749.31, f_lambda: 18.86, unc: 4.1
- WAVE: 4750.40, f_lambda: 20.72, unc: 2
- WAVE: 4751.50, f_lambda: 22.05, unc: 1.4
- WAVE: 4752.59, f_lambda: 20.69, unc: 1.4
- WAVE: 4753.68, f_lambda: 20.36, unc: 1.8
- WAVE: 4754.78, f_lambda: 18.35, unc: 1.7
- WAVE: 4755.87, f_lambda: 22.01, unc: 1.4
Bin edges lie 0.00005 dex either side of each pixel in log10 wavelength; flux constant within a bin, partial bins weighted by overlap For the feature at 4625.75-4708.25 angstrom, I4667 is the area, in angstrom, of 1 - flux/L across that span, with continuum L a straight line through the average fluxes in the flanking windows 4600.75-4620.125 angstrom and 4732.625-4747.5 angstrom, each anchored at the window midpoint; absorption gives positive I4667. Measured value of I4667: 5.49 angstrom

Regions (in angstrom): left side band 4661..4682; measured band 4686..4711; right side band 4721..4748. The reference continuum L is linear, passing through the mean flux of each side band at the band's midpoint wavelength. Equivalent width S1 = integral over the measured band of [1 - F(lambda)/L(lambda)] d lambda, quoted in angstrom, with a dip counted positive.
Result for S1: 2.1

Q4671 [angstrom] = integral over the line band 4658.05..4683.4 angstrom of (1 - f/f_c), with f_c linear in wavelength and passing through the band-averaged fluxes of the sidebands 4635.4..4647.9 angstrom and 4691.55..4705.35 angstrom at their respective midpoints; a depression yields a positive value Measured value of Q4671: -0.8 angstrom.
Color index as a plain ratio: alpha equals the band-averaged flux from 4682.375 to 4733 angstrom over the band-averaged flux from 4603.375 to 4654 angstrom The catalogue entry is 0.9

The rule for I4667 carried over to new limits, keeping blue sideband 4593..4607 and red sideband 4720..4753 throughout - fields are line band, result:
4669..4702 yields 2.67 angstrom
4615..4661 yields -1.09 angstrom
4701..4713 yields 1.26 angstrom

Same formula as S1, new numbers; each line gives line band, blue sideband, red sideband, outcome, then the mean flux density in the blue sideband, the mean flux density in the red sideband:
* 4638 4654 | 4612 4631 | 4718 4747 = 1.44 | 21.7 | 20.9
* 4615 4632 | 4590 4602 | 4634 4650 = -1.57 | 20.1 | 19.5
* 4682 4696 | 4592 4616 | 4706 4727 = 0.92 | 20.2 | 20.1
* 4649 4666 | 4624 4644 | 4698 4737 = -0.06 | 20.2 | 19.6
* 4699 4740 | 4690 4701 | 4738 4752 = 0.29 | 18.5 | 21.3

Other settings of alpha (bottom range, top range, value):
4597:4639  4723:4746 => 1.01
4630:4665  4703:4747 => 1.02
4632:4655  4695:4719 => 0.96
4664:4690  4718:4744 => 1.09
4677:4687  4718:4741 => 1.09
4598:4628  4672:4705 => 0.90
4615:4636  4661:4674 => 0.90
